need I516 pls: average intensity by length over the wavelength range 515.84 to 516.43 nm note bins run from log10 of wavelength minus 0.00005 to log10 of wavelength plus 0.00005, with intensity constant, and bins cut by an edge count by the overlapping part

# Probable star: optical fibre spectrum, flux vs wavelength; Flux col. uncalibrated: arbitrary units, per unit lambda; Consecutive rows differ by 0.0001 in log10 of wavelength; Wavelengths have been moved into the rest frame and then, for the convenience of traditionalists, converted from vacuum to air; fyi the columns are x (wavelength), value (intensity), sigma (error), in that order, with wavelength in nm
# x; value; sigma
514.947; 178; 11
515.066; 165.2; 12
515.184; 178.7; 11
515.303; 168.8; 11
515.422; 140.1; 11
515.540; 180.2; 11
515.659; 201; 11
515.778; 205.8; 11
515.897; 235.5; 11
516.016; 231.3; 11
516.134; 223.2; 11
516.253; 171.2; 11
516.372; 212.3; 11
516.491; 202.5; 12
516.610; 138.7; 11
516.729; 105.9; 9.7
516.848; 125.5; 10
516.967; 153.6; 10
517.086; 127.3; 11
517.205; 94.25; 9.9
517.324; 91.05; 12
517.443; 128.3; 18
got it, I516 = 215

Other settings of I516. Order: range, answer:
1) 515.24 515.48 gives 154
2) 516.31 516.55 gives 207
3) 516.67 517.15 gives 128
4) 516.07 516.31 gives 199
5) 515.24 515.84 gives 179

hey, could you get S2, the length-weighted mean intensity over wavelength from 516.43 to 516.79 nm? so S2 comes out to 149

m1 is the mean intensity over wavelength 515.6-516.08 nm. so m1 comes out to 219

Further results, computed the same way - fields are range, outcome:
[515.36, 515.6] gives 160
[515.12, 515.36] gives 174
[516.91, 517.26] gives 125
